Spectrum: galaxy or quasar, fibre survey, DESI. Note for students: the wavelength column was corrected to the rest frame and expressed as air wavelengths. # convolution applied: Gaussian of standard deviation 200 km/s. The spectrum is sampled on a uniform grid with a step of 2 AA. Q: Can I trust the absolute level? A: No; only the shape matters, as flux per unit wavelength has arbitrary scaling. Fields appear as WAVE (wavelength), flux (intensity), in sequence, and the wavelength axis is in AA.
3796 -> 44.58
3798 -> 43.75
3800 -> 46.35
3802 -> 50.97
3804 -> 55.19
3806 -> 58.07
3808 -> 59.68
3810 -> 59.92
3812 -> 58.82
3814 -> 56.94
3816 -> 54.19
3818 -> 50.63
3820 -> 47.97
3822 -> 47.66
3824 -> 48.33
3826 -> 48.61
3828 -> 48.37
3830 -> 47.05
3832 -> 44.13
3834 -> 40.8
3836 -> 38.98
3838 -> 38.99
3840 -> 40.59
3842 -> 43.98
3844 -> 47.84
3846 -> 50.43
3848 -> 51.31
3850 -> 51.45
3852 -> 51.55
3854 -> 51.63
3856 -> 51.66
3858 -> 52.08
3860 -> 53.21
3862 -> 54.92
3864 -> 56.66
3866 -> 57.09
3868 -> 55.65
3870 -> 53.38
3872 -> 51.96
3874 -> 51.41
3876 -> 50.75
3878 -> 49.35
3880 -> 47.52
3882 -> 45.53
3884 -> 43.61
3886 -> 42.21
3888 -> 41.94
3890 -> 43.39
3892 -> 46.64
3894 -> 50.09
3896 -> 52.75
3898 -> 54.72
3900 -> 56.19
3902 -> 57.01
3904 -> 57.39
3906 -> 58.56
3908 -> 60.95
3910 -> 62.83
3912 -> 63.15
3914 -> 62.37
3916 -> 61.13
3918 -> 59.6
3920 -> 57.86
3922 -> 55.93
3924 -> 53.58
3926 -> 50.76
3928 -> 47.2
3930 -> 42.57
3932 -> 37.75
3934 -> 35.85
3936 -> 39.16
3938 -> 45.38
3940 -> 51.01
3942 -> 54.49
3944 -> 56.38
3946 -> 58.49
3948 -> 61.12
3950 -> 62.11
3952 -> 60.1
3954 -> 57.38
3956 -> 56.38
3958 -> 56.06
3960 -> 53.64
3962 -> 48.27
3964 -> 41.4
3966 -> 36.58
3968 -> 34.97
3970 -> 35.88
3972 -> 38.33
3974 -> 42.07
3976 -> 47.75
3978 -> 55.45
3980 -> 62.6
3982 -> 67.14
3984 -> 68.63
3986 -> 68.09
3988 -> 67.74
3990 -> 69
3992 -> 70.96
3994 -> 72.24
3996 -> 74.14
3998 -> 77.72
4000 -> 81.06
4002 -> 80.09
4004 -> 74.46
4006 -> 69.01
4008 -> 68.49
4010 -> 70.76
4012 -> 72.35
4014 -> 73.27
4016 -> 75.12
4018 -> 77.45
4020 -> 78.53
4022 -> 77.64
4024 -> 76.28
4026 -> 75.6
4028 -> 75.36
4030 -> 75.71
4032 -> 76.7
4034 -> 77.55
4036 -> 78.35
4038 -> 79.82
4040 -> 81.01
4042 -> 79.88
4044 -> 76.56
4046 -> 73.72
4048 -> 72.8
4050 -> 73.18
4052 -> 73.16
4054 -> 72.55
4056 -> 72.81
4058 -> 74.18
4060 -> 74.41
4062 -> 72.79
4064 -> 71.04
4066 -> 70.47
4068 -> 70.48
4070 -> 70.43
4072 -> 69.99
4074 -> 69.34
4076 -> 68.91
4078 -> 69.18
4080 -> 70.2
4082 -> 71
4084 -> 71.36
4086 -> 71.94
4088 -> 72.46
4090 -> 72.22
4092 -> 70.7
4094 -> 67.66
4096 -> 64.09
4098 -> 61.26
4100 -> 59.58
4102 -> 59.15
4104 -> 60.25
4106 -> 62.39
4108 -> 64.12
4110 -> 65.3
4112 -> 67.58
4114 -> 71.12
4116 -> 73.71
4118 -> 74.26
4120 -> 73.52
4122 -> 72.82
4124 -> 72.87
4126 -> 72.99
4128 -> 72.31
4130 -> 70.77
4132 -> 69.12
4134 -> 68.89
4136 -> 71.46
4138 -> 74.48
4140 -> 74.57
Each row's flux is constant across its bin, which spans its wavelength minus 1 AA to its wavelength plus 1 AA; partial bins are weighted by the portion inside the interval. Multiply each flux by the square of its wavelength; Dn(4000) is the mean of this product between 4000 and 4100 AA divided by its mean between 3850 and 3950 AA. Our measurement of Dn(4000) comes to 1.51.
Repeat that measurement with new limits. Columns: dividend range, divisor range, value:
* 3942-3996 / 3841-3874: 1.14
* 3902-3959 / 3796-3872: 1.14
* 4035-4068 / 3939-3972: 1.53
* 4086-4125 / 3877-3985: 1.43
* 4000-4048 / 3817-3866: 1.72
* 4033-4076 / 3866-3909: 1.57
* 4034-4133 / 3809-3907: 1.58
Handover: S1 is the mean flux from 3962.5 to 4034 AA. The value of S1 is 66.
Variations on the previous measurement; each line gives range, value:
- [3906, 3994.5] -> 54.3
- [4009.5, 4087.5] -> 73.9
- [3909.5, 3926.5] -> 58.7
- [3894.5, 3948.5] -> 53.8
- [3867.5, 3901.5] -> 49.3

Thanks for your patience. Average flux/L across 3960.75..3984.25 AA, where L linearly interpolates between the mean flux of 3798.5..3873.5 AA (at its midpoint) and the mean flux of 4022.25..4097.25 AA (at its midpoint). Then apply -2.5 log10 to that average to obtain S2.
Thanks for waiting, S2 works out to 0.33 mag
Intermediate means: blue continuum 50.7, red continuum 73.1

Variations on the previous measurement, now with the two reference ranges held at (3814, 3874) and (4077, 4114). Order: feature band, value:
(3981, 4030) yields -0.21 mag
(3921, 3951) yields 0.12 mag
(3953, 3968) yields 0.17 mag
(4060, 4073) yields -0.10 mag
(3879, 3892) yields 0.18 mag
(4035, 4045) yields -0.25 mag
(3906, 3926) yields -0.09 mag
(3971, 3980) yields 0.22 mag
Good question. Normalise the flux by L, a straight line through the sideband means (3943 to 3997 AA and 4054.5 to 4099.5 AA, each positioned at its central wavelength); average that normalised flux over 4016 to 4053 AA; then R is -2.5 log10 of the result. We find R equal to -0.18 mag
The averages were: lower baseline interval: 56.4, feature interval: 76.6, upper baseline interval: 70.2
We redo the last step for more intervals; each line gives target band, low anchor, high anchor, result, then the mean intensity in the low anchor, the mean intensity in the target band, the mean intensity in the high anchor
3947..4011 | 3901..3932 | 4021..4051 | 0.12 mag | 56.1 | 60.3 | 76.7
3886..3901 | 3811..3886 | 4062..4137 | 0.09 mag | 49.5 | 48.9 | 69.1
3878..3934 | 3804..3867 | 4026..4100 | 0.11 mag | 50.5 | 52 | 72.5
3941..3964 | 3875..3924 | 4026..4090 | 0.07 mag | 53.4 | 56.1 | 73.5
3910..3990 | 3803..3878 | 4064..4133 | 0.11 mag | 50.8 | 53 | 69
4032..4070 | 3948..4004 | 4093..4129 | -0.17 mag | 59.1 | 74.6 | 67.5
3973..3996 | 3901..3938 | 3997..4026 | 0.09 mag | 53.3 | 63.4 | 75.2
